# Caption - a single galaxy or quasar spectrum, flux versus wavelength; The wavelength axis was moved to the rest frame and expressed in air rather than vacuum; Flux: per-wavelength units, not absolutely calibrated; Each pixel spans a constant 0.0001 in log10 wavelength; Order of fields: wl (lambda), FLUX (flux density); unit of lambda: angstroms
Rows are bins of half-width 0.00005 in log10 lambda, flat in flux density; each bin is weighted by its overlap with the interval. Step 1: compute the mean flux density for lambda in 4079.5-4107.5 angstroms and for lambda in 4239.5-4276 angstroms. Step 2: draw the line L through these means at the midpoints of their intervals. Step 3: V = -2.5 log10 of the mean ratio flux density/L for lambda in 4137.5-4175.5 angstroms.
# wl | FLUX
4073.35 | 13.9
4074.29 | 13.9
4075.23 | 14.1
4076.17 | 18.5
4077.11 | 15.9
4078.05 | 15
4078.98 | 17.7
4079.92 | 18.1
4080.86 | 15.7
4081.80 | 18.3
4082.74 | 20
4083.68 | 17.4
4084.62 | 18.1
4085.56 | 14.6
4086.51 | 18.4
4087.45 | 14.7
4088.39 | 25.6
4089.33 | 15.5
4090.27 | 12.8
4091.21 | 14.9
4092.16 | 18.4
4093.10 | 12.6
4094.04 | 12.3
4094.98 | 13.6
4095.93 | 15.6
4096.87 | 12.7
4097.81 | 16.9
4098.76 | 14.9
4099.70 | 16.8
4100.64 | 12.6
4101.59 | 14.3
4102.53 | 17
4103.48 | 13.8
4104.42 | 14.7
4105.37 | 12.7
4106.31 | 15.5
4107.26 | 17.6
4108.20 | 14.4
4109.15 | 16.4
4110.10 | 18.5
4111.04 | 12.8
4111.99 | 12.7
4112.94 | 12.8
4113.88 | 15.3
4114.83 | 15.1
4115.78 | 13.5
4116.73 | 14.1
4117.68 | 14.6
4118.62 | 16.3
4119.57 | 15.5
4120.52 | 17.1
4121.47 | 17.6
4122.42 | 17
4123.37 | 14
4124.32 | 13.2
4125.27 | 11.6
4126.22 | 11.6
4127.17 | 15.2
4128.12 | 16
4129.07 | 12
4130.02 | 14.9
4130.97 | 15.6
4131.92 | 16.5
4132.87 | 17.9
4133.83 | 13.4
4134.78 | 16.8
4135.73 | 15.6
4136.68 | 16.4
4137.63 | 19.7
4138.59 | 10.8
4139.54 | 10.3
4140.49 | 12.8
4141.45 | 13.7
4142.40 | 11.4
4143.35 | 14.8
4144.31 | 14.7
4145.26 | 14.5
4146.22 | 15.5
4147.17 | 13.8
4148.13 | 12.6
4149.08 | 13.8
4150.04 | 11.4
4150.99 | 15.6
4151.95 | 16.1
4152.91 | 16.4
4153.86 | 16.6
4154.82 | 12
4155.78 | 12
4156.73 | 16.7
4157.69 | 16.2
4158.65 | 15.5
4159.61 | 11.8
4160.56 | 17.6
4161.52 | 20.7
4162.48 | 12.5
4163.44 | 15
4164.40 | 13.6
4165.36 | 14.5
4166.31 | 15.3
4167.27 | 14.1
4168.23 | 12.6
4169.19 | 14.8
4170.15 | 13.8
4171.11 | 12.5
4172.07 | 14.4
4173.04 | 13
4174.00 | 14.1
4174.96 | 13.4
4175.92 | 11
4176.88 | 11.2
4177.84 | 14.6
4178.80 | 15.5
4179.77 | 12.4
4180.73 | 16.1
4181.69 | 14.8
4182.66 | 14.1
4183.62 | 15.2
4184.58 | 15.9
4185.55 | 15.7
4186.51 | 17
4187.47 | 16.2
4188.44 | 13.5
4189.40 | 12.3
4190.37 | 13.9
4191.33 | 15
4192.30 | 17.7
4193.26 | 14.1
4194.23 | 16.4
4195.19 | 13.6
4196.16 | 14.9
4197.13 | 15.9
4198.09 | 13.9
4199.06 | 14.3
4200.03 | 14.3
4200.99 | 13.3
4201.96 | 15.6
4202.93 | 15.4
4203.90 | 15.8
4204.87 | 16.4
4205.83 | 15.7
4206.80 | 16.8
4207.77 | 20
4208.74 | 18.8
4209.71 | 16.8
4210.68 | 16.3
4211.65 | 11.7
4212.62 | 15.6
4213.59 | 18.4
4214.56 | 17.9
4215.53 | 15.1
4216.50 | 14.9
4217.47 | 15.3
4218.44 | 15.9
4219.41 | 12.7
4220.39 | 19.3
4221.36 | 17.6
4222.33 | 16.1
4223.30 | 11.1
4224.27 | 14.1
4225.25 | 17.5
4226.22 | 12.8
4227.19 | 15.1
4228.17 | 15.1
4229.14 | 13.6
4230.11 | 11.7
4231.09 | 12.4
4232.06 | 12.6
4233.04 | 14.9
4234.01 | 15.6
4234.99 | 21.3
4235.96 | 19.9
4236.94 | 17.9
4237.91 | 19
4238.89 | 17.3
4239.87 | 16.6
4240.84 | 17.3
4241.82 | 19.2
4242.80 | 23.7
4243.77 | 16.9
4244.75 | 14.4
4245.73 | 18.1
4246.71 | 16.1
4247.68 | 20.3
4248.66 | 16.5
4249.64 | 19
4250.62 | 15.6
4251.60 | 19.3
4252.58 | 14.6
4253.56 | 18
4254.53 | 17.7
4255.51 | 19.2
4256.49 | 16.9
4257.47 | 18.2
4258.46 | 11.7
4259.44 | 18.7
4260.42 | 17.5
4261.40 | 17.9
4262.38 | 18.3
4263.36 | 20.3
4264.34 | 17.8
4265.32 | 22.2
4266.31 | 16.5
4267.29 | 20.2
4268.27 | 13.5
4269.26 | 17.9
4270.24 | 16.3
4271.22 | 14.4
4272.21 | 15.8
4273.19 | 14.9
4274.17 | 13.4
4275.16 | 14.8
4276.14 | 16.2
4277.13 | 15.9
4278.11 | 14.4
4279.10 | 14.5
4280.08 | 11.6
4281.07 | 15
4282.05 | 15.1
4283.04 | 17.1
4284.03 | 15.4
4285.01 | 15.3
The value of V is 0.16 mag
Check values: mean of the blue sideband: 15.8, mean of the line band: 14.2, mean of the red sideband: 17.3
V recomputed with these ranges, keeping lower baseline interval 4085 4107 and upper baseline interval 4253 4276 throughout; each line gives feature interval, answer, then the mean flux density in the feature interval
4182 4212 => 0.07 mag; 15.4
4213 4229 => 0.07 mag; 15.5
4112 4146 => 0.07 mag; 14.6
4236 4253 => -0.06 mag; 17.8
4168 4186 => 0.16 mag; 14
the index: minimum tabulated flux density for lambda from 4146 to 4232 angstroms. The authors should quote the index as 11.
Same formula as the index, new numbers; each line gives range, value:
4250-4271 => 11.7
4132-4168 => 10.3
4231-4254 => 12.4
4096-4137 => 11.6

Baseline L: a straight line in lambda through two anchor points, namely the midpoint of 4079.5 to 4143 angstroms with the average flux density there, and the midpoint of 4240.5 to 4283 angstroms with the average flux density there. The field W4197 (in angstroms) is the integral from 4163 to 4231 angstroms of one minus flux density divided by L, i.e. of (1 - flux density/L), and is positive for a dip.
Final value 5.4 angstroms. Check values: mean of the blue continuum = 15.2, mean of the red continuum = 16.9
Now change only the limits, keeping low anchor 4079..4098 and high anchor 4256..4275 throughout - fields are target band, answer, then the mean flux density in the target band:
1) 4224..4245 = 0.6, 16.4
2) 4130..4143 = 1.4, 14.7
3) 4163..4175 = 1.9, 13.9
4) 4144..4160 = 2.0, 14.4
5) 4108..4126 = 1.7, 14.8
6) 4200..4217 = 0.7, 16.1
